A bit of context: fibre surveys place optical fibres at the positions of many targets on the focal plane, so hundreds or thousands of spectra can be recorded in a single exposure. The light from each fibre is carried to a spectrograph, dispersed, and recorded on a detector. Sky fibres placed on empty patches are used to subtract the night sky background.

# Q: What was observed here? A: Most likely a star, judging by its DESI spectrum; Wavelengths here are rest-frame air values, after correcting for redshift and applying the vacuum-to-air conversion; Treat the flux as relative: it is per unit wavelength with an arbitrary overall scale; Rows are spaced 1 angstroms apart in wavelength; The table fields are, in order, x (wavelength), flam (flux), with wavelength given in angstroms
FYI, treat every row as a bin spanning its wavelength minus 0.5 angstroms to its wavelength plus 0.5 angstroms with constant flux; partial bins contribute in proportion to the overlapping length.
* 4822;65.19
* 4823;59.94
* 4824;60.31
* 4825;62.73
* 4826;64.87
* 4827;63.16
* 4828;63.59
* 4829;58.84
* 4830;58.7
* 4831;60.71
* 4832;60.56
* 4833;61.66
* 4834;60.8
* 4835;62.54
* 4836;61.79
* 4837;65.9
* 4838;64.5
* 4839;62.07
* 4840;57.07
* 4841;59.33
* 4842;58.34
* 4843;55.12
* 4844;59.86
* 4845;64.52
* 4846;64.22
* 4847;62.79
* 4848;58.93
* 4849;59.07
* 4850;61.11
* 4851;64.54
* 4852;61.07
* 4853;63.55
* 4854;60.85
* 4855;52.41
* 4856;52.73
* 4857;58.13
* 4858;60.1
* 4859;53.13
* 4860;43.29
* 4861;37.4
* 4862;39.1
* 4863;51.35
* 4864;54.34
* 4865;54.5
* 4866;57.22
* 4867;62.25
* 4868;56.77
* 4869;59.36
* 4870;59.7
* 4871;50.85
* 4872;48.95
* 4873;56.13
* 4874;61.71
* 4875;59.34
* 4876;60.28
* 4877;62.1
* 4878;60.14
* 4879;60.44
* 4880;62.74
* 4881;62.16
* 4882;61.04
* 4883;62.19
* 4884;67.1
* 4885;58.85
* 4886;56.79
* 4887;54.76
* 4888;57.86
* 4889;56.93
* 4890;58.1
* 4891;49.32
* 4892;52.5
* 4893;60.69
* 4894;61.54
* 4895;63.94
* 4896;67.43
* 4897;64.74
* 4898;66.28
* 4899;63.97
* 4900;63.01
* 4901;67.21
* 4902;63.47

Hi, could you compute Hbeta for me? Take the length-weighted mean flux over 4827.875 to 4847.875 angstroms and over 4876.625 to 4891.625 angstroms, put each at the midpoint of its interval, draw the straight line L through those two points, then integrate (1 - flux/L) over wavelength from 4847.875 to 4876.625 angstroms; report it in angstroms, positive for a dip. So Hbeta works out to 2.1 angstroms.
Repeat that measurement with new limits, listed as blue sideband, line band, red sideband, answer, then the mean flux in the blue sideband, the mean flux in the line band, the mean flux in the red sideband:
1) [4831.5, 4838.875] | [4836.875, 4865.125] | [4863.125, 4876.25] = 1.3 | 62.5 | 57.1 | 56.8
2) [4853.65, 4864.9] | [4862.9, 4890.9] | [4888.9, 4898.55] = -1.3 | 51.2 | 58.3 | 60.3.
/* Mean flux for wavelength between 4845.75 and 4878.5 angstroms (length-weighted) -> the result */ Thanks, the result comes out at 56.5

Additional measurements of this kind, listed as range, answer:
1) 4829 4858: 60.4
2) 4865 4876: 57.2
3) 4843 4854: 61.6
